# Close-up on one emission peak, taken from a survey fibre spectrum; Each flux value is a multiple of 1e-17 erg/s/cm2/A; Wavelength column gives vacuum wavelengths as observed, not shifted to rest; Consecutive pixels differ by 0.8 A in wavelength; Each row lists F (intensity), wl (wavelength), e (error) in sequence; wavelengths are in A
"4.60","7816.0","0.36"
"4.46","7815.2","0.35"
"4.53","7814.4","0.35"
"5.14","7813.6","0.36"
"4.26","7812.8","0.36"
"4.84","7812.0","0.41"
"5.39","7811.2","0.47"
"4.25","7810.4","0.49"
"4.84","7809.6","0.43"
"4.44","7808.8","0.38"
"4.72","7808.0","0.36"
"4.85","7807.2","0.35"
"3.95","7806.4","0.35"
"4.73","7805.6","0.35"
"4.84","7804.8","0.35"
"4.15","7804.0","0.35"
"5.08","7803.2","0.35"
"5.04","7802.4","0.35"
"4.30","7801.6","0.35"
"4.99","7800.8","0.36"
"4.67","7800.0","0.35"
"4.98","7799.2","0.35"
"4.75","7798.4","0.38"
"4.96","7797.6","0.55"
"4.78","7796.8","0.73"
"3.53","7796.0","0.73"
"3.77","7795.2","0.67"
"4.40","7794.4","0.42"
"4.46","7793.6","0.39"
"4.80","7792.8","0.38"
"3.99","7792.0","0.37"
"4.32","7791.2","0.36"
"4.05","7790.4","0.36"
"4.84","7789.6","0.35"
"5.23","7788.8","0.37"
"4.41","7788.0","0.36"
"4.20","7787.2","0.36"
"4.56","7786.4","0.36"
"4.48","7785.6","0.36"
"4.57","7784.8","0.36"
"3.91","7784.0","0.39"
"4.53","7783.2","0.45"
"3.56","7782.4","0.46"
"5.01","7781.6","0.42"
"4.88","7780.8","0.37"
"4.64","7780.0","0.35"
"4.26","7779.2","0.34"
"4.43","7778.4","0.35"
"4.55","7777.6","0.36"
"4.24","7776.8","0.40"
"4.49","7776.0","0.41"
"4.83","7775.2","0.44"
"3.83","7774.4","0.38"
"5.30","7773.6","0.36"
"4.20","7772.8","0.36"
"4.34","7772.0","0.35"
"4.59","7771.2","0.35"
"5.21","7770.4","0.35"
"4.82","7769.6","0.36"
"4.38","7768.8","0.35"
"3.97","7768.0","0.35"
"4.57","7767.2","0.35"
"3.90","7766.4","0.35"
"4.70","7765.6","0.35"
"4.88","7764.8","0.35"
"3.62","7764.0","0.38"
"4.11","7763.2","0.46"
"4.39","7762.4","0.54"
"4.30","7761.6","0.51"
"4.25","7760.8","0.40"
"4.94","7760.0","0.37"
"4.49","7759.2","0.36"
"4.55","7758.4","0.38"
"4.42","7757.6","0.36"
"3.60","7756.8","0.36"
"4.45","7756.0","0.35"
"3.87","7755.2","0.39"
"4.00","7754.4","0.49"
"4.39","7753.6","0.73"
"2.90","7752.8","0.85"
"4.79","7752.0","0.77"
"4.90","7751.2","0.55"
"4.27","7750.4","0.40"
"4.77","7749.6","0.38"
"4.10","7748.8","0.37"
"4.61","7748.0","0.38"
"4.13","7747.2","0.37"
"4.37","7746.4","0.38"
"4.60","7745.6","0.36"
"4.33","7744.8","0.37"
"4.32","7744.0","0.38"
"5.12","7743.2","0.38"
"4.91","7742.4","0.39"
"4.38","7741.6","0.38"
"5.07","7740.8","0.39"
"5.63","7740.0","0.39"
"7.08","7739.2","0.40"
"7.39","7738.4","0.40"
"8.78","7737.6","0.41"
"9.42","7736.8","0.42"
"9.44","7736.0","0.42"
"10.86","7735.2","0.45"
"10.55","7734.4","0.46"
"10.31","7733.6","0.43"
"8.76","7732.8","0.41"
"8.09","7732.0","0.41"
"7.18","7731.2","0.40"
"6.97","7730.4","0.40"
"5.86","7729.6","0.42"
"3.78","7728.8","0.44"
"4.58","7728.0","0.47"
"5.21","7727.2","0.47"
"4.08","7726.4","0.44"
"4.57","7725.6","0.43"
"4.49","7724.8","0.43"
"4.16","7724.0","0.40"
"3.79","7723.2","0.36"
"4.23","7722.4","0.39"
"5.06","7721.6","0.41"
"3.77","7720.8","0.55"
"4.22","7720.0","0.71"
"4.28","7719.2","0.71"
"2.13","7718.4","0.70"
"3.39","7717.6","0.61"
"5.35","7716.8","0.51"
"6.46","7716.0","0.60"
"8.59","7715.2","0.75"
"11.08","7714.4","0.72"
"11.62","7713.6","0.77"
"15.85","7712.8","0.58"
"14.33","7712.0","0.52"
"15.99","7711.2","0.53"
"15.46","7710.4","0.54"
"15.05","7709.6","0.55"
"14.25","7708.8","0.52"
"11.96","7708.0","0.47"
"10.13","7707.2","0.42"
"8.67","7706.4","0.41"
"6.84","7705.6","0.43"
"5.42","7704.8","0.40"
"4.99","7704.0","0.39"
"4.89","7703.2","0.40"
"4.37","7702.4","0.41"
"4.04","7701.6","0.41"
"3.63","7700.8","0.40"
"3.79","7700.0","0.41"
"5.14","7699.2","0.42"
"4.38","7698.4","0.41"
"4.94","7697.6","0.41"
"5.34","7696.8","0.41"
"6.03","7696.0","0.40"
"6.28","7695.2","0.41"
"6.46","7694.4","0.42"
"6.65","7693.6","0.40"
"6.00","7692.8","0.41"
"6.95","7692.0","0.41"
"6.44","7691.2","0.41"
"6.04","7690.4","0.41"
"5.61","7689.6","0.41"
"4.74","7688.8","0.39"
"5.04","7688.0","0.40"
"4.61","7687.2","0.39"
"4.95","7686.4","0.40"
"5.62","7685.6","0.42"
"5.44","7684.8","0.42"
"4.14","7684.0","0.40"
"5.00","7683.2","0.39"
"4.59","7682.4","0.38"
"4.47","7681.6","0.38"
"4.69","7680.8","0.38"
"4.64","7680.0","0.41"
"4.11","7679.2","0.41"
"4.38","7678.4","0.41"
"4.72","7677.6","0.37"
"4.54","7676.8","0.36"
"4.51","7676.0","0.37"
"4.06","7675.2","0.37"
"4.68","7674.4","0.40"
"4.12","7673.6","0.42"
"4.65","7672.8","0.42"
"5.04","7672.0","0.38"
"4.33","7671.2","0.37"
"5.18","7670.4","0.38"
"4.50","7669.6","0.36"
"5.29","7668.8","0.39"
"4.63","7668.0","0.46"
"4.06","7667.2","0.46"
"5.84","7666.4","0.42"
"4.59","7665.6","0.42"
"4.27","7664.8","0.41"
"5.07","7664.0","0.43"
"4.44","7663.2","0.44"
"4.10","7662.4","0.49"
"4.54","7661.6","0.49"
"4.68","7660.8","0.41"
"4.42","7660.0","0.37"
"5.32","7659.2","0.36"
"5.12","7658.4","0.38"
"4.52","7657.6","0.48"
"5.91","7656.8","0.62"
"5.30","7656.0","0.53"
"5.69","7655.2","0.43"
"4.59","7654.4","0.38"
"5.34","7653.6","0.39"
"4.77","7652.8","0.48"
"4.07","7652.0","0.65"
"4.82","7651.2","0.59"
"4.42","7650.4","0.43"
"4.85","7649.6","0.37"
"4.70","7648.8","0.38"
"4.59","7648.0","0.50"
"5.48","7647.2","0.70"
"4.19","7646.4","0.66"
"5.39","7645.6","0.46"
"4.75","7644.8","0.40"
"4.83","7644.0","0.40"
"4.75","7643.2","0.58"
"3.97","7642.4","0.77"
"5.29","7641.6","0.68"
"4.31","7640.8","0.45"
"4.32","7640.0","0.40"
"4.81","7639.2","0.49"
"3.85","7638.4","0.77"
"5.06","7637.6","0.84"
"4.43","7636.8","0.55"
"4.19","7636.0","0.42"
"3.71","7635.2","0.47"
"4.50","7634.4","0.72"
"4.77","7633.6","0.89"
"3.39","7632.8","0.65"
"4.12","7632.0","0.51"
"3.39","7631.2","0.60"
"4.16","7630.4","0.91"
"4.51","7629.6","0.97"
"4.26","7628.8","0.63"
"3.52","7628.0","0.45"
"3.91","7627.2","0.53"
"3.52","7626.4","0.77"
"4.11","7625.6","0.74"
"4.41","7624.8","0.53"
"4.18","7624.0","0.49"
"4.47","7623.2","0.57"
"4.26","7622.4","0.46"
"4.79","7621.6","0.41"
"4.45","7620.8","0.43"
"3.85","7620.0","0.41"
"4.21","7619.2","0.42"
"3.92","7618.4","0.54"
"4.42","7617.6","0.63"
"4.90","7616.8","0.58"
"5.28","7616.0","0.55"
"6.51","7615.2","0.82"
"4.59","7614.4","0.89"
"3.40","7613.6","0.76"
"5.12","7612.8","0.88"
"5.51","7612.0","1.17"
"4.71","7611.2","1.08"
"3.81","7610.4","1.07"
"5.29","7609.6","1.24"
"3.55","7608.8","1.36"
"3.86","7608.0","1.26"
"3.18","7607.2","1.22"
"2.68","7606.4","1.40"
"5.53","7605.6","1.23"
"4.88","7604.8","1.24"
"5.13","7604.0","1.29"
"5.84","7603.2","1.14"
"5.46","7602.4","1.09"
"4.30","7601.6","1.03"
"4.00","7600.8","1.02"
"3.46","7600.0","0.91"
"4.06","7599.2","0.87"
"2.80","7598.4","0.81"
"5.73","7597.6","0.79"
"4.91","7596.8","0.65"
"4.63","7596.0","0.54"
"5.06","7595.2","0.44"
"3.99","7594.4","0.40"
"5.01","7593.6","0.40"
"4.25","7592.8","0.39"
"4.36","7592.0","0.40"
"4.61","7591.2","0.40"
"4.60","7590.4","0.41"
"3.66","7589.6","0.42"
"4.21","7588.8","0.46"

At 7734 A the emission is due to [N II] 6583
